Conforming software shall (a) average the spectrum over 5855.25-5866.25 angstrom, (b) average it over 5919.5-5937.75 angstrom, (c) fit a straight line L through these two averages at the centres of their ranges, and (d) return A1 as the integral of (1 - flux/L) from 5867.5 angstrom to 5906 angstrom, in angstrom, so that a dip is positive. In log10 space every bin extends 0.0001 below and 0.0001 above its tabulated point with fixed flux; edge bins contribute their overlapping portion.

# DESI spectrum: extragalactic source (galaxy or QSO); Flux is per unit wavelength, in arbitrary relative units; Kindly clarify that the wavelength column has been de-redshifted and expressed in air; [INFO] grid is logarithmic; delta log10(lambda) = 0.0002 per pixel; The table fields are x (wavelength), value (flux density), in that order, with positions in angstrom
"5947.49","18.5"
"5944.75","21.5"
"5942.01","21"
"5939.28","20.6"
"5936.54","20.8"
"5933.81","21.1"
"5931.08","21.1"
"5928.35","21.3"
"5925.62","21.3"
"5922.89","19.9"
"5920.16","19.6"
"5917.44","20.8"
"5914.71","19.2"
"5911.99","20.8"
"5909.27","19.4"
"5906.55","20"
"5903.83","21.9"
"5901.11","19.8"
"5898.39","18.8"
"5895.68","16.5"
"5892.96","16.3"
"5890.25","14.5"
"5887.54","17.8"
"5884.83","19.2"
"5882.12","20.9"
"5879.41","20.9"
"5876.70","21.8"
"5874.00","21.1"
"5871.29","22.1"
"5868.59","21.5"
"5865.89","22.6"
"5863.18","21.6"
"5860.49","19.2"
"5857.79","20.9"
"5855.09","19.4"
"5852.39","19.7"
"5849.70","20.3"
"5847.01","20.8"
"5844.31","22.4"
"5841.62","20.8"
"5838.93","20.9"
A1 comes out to 2.3 angstrom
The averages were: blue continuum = 20.7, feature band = 19.5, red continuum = 20.8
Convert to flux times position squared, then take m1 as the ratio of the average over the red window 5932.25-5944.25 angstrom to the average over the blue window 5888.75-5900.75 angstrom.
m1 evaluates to 1.3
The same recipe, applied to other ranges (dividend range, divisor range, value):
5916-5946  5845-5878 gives 1.02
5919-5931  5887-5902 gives 1.21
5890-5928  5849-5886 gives 0.95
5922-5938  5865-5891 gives 1.05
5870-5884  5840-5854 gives 1.03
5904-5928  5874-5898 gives 1.10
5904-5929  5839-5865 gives 1.01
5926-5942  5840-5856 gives 1.05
